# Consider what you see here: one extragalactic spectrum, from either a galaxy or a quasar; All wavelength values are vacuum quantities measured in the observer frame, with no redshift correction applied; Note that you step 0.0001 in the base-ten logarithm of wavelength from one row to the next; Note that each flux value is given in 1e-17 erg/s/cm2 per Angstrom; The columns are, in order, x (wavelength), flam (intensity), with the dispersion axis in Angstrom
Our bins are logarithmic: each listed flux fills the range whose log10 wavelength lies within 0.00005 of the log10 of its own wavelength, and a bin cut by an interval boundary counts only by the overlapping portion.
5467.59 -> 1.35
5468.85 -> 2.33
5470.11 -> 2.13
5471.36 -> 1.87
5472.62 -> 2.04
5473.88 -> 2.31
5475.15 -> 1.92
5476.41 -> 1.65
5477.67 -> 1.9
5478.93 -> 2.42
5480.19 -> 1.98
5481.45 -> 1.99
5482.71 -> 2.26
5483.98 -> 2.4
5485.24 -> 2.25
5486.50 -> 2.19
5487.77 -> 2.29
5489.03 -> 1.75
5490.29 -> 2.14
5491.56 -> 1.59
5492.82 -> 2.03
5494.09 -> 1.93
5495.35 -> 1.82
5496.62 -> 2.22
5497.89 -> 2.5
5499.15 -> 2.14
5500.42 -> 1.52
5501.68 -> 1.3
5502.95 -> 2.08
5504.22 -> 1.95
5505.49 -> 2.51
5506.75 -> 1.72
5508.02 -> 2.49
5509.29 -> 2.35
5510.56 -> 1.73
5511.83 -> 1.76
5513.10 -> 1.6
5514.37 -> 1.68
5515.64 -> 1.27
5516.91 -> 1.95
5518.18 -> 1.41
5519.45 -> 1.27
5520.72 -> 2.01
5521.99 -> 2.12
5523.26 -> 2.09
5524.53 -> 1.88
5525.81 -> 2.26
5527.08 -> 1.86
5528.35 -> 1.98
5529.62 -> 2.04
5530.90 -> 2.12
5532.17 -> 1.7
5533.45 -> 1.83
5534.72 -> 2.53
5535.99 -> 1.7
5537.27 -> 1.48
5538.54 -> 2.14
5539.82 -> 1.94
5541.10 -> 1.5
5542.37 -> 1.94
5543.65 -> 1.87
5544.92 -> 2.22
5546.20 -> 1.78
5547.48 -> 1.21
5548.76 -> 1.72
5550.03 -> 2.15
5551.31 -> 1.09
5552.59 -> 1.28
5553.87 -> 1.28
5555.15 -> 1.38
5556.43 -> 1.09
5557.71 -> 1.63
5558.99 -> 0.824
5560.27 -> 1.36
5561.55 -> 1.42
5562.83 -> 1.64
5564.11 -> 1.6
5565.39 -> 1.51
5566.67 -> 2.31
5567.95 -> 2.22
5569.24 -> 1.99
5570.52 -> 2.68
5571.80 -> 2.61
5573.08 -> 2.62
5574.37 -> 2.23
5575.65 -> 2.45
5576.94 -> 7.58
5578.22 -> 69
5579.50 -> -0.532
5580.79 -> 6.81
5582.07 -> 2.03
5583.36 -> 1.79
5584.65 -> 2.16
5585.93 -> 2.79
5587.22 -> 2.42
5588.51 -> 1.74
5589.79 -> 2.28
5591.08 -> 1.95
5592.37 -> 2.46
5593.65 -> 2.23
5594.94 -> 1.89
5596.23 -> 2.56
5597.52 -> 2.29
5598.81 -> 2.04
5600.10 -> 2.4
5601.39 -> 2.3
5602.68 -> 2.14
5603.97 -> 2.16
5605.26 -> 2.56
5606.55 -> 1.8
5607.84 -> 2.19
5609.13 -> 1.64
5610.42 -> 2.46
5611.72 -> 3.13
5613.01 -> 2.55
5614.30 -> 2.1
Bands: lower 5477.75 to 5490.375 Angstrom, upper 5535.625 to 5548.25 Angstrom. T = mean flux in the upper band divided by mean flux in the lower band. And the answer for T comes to 0.82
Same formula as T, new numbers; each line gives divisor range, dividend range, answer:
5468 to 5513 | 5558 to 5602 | 2.10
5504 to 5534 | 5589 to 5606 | 1.18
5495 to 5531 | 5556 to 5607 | 2.06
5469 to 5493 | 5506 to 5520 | 0.85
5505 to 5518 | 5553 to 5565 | 0.72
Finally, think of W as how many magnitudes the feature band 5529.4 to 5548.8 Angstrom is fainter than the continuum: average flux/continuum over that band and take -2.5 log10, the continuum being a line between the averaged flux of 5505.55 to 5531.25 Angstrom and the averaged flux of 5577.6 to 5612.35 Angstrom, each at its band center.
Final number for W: 0.377 mag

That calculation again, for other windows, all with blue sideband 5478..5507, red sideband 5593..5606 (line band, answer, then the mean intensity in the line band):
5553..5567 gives 0.452 mag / 1.44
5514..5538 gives 0.140 mag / 1.86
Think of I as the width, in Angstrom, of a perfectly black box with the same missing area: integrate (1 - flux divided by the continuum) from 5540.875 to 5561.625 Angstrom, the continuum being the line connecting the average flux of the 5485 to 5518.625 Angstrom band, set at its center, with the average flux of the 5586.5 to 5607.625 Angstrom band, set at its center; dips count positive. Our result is 5.54 Angstrom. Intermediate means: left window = 1.93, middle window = 1.52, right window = 2.2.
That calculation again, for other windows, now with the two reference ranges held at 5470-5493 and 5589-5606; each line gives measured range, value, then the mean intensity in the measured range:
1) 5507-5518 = 1.44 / 1.83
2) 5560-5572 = 1.46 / 1.93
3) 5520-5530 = 0.49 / 2.02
